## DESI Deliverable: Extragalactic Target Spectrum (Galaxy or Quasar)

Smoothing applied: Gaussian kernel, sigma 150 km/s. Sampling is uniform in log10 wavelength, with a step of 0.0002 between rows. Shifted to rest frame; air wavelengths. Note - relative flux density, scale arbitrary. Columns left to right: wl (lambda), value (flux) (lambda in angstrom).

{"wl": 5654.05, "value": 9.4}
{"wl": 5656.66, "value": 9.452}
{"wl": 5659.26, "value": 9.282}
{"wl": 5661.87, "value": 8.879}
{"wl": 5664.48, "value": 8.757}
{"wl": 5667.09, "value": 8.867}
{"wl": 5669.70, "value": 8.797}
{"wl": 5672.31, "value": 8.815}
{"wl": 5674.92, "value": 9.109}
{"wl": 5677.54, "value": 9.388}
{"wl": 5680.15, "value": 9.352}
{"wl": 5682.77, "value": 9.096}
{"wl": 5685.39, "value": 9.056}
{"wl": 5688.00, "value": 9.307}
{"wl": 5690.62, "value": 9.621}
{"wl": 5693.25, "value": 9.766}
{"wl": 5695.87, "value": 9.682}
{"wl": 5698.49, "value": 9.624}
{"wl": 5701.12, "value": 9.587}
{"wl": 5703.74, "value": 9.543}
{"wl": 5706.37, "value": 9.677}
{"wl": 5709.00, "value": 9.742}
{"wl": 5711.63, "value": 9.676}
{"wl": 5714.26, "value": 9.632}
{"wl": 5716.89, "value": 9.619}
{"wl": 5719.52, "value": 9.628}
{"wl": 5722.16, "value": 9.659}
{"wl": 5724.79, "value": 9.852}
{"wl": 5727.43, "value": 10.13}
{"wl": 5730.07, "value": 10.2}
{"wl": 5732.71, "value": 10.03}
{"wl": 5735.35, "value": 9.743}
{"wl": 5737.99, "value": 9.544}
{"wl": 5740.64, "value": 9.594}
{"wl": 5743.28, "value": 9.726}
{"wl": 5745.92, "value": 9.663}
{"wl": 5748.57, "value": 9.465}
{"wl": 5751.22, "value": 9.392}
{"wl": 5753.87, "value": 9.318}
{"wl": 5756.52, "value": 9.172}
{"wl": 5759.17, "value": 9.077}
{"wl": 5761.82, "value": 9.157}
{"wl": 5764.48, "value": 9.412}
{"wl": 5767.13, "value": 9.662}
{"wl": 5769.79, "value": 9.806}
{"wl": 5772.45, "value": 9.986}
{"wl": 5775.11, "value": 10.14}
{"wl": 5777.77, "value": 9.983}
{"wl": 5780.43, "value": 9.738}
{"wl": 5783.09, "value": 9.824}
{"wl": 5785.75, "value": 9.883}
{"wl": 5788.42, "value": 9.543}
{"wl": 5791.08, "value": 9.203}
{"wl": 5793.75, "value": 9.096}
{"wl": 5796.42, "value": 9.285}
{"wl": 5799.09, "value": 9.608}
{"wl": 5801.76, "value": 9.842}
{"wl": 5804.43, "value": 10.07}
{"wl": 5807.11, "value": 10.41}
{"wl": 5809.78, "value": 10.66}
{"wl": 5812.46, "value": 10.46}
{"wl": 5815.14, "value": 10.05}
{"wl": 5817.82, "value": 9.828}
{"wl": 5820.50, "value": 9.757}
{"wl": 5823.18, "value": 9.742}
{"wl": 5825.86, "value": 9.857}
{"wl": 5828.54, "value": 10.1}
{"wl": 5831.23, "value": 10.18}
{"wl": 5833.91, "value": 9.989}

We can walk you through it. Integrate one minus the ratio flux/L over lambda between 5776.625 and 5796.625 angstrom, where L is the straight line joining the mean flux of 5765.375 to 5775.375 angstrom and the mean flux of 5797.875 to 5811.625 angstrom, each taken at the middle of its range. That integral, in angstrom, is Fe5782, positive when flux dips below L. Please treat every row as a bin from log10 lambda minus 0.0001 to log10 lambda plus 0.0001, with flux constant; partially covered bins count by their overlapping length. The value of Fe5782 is 0.8 angstrom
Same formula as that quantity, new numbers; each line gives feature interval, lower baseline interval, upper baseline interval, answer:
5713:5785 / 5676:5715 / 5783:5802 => -1.3 angstrom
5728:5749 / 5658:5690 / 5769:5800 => -0.8 angstrom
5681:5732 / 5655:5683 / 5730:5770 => -1.9 angstrom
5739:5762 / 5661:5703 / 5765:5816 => 0.5 angstrom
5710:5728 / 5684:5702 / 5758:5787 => -0.3 angstrom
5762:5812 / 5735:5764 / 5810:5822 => 0.0 angstrom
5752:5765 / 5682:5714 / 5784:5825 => 0.6 angstrom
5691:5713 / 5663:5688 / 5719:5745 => -0.6 angstrom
